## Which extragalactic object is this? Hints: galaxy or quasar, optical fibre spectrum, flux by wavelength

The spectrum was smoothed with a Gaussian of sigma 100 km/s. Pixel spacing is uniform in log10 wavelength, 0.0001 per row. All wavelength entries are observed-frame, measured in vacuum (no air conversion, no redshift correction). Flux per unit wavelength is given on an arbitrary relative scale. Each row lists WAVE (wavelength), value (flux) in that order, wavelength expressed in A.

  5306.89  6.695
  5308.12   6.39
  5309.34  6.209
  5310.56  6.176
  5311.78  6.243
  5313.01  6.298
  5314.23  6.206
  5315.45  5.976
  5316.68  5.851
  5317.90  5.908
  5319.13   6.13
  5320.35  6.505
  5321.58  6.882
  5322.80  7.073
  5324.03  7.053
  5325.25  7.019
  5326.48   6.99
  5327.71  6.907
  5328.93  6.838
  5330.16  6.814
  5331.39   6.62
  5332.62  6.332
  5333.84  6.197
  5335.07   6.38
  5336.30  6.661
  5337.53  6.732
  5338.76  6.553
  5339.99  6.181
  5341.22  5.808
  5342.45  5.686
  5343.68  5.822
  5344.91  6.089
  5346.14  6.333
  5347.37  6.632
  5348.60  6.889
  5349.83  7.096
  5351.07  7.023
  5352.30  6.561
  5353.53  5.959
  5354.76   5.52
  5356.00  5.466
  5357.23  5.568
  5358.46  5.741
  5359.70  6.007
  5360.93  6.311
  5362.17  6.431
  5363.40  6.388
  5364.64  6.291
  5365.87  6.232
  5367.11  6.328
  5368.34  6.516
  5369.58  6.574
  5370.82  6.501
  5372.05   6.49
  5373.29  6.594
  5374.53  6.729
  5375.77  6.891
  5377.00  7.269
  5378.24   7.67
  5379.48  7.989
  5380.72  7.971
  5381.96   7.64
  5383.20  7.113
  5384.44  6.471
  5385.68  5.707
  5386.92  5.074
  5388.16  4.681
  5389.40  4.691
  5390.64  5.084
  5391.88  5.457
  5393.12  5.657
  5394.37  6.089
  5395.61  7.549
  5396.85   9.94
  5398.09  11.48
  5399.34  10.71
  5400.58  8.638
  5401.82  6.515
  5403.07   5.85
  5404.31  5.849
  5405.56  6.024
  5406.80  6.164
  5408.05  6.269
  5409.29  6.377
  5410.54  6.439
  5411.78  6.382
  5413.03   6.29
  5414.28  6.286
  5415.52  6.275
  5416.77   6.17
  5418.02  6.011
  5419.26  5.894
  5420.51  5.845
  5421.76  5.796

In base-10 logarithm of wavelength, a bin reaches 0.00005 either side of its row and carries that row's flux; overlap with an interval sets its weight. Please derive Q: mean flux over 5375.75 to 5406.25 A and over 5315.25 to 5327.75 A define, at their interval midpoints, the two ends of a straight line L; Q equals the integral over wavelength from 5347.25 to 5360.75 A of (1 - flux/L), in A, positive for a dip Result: 1.08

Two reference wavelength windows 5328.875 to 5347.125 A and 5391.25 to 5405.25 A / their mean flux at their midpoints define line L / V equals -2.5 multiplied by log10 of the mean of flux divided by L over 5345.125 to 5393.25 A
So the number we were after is 0.10 mag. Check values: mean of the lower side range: 6.33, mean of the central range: 6.35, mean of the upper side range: 7.57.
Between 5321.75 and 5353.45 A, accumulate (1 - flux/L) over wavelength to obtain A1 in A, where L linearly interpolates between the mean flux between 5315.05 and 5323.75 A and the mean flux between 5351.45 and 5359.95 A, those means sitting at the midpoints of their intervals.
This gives -2.4 A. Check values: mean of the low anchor 6.36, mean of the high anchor 5.86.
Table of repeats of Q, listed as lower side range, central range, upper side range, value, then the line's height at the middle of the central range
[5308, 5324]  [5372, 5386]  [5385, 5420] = -1.3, 6.49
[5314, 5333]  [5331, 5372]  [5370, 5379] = 2.8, 6.75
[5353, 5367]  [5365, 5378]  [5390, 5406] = -0.5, 6.4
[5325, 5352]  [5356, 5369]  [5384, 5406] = 0.9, 6.62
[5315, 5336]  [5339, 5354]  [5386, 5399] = 0.5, 6.59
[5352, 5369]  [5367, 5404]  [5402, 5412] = -4.8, 6.13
